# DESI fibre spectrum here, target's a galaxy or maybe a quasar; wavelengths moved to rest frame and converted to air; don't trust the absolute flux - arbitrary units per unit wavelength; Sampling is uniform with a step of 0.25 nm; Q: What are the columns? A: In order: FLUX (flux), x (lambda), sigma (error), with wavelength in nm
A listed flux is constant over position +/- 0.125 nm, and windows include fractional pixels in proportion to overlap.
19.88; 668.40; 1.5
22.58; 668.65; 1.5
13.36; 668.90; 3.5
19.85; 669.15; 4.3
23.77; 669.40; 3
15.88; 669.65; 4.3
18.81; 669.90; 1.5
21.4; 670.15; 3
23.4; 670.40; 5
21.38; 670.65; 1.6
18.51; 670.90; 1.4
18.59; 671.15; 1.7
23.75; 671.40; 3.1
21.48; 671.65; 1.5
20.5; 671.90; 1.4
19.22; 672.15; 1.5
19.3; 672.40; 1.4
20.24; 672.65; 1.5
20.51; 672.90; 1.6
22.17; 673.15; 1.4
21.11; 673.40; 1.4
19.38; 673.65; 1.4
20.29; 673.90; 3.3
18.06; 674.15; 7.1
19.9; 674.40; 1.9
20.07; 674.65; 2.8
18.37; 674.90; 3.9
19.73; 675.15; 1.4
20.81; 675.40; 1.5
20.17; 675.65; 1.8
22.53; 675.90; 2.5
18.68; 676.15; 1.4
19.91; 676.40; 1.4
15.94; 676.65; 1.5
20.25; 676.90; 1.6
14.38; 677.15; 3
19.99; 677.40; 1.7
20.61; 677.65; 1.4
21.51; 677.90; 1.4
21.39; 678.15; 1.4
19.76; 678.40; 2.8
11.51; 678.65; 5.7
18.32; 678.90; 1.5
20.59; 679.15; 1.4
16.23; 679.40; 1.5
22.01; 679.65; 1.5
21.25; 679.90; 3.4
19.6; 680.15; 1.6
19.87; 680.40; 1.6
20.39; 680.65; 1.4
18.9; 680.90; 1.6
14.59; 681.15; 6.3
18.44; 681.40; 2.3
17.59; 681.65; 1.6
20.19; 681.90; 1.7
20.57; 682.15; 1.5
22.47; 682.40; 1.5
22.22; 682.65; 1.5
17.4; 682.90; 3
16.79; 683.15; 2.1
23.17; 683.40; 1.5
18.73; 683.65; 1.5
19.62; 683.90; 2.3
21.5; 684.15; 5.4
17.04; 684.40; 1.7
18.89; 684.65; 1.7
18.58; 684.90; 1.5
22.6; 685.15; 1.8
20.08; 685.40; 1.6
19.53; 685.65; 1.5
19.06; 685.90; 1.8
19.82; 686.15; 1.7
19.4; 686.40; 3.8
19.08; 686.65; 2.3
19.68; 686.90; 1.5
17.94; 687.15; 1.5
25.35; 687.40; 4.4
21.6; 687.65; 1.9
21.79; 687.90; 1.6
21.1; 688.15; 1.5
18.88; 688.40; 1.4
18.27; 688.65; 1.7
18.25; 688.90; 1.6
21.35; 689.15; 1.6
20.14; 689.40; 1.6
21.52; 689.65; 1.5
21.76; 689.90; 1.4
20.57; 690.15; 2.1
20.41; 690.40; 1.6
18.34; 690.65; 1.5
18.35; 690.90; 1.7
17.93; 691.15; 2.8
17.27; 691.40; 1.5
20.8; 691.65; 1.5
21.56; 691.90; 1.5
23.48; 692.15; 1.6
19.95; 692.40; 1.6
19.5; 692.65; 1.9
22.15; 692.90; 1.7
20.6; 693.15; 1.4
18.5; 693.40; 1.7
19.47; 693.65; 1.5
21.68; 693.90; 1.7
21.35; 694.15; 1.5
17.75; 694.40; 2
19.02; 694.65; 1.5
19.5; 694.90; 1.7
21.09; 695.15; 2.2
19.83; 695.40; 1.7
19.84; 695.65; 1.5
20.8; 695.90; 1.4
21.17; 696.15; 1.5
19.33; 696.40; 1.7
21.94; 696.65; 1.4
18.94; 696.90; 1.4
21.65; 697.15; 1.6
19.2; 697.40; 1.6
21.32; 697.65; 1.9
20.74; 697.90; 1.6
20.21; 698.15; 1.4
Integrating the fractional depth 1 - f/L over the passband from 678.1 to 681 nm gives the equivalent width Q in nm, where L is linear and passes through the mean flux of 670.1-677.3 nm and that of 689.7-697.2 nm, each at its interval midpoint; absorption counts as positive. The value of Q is 0.136 nm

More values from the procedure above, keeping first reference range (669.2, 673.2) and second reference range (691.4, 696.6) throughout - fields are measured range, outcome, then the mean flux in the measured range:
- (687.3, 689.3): -0.04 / 20.8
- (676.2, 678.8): 0.25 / 18.5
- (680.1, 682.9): 0.14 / 19.4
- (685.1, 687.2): 0.08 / 19.6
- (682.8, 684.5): 0.10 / 19.2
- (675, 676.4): 0.01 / 20.3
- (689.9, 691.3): 0.07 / 19.3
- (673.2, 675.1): 0.07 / 19.7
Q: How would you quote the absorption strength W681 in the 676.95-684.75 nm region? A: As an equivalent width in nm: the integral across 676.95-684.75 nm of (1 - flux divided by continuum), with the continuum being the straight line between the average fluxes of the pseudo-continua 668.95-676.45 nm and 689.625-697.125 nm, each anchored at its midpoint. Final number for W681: 0.37 nm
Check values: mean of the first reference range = 20.2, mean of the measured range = 19.2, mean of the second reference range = 20.1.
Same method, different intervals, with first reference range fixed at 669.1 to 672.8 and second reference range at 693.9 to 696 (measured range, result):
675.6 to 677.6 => 0.130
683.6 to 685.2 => 0.057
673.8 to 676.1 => 0.045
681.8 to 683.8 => 0.002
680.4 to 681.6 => 0.119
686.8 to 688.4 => -0.076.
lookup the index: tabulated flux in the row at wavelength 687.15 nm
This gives 17.94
